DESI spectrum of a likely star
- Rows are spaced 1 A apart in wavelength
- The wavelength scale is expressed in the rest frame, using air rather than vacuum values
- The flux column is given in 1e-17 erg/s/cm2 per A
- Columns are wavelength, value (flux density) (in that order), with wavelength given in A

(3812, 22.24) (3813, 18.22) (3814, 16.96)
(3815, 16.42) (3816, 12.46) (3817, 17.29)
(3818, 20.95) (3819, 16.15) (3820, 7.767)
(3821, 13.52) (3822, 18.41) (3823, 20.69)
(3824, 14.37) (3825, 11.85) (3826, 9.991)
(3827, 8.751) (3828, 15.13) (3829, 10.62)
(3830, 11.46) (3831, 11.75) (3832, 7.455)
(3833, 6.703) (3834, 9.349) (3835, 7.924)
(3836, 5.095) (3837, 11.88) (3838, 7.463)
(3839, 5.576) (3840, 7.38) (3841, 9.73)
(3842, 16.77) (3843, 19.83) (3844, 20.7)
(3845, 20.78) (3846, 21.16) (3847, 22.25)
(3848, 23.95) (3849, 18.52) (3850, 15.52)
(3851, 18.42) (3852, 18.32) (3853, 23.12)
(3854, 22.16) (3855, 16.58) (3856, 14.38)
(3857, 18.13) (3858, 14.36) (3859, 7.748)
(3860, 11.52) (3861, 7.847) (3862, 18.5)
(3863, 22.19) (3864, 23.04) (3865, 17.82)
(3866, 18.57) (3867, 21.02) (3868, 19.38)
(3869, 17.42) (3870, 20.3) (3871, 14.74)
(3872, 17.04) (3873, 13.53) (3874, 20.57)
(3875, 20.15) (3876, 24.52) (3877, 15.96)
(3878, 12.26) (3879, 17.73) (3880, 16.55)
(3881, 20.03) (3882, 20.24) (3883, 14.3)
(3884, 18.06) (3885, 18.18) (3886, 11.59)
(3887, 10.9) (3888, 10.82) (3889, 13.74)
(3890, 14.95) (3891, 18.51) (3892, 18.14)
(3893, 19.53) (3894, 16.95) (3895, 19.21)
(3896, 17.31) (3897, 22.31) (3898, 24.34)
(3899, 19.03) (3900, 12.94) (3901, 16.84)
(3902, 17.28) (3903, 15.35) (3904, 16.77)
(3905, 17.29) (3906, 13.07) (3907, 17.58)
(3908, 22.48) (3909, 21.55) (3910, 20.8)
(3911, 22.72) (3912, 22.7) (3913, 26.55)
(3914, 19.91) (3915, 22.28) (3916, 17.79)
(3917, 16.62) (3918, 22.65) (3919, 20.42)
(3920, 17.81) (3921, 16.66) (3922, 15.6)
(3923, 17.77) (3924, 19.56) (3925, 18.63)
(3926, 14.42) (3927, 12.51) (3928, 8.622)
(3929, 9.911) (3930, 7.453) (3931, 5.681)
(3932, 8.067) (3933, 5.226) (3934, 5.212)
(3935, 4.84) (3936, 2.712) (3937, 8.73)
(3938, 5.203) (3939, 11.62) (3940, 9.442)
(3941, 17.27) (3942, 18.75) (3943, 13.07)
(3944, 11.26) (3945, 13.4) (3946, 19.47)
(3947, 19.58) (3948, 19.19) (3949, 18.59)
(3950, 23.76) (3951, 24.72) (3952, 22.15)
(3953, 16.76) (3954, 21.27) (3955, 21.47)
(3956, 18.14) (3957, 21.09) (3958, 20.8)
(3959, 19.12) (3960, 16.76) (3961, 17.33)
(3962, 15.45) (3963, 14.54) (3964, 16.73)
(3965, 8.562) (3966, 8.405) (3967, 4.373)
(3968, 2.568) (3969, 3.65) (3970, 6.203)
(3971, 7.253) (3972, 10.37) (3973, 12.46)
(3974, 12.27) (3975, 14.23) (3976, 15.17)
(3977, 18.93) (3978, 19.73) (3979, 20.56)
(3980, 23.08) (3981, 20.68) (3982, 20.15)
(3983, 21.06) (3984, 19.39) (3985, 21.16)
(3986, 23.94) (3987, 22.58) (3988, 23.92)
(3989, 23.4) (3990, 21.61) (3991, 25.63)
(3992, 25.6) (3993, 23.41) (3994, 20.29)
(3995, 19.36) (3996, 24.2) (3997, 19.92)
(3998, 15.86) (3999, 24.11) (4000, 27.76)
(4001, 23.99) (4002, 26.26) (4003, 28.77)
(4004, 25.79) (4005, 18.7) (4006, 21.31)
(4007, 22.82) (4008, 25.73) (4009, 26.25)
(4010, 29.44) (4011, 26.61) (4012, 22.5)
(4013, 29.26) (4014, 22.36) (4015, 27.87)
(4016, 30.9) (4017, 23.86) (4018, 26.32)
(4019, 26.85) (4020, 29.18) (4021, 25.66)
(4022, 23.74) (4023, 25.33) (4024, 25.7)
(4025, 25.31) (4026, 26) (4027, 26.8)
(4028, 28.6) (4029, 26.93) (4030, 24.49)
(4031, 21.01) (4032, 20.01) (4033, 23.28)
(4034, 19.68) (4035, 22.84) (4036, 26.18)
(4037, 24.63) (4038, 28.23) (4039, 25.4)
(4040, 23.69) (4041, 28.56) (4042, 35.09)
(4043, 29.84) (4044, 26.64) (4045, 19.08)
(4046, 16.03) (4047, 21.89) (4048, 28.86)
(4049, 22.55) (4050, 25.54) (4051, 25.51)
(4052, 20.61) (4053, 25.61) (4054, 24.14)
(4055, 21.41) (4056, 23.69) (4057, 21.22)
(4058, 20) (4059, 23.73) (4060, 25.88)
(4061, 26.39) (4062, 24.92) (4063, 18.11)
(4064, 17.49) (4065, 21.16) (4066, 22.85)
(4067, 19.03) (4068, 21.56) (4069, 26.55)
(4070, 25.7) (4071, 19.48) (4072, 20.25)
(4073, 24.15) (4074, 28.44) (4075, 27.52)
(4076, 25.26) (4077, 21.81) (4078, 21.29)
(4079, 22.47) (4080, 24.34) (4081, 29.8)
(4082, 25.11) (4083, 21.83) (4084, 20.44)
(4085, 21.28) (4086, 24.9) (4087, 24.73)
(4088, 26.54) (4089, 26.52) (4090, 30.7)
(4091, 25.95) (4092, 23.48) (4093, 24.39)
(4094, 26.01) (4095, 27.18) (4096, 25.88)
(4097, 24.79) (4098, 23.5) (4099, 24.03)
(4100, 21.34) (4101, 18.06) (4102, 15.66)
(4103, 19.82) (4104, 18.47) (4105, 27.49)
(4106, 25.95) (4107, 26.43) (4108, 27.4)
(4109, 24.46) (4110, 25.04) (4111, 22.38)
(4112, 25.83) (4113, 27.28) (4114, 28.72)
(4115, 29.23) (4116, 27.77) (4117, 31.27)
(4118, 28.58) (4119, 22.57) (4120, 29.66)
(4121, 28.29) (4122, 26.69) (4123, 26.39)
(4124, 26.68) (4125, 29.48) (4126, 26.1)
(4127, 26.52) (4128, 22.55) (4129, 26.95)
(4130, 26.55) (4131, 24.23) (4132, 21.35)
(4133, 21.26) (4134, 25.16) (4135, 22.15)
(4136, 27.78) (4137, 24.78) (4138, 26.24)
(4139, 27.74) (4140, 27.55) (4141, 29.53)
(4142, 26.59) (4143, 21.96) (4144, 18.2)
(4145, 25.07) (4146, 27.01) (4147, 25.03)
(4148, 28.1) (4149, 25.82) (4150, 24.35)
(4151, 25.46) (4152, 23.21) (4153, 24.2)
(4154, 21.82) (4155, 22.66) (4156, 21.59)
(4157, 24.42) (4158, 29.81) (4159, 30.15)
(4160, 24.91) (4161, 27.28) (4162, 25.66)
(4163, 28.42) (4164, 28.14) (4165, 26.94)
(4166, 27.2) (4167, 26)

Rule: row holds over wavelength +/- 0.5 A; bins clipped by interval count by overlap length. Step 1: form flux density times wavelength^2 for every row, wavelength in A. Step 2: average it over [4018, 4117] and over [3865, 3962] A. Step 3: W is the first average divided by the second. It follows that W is 1.6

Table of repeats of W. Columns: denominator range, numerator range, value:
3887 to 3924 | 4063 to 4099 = 1.42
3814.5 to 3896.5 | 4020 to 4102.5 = 1.71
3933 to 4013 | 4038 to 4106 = 1.39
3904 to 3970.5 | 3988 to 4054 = 1.69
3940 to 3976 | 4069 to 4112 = 1.71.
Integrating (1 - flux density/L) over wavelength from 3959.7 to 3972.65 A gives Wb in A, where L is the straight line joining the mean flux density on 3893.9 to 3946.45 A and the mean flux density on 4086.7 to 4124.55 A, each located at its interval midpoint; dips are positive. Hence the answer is 5.6 A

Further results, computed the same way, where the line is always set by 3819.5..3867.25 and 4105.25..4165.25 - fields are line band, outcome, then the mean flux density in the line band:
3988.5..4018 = -4.9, 24.3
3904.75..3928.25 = -1.7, 18.7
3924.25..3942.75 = 8.4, 9.86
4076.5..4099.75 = -0.5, 24.6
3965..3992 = 5.0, 16.3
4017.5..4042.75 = -4.4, 25.6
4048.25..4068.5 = 0.2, 22.6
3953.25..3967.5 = 2.3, 16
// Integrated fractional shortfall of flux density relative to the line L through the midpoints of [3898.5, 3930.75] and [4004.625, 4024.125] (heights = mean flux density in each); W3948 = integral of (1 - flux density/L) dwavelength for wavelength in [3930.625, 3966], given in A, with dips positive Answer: 9.9 A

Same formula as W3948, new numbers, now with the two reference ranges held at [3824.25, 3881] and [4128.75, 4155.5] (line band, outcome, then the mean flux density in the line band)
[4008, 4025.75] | -4.7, 26.3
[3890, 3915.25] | -3.1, 19.1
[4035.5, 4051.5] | -2.9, 25.5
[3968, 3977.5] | 4.2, 10.7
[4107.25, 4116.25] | -1.0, 26.4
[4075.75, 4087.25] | -0.3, 23.5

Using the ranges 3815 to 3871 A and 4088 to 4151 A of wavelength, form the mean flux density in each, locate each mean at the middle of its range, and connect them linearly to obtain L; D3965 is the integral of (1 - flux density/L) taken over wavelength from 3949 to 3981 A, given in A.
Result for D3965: 6.58 A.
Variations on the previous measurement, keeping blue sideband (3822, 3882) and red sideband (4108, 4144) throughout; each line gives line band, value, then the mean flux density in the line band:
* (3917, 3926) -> 0.0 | 18.3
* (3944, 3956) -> -0.1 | 19.6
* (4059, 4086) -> 0.9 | 23.2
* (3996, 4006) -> -1.0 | 23.4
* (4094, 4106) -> 1.1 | 22.7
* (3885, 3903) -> 0.5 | 16.7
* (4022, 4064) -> -2.6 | 24.3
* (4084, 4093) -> -0.2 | 25.2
